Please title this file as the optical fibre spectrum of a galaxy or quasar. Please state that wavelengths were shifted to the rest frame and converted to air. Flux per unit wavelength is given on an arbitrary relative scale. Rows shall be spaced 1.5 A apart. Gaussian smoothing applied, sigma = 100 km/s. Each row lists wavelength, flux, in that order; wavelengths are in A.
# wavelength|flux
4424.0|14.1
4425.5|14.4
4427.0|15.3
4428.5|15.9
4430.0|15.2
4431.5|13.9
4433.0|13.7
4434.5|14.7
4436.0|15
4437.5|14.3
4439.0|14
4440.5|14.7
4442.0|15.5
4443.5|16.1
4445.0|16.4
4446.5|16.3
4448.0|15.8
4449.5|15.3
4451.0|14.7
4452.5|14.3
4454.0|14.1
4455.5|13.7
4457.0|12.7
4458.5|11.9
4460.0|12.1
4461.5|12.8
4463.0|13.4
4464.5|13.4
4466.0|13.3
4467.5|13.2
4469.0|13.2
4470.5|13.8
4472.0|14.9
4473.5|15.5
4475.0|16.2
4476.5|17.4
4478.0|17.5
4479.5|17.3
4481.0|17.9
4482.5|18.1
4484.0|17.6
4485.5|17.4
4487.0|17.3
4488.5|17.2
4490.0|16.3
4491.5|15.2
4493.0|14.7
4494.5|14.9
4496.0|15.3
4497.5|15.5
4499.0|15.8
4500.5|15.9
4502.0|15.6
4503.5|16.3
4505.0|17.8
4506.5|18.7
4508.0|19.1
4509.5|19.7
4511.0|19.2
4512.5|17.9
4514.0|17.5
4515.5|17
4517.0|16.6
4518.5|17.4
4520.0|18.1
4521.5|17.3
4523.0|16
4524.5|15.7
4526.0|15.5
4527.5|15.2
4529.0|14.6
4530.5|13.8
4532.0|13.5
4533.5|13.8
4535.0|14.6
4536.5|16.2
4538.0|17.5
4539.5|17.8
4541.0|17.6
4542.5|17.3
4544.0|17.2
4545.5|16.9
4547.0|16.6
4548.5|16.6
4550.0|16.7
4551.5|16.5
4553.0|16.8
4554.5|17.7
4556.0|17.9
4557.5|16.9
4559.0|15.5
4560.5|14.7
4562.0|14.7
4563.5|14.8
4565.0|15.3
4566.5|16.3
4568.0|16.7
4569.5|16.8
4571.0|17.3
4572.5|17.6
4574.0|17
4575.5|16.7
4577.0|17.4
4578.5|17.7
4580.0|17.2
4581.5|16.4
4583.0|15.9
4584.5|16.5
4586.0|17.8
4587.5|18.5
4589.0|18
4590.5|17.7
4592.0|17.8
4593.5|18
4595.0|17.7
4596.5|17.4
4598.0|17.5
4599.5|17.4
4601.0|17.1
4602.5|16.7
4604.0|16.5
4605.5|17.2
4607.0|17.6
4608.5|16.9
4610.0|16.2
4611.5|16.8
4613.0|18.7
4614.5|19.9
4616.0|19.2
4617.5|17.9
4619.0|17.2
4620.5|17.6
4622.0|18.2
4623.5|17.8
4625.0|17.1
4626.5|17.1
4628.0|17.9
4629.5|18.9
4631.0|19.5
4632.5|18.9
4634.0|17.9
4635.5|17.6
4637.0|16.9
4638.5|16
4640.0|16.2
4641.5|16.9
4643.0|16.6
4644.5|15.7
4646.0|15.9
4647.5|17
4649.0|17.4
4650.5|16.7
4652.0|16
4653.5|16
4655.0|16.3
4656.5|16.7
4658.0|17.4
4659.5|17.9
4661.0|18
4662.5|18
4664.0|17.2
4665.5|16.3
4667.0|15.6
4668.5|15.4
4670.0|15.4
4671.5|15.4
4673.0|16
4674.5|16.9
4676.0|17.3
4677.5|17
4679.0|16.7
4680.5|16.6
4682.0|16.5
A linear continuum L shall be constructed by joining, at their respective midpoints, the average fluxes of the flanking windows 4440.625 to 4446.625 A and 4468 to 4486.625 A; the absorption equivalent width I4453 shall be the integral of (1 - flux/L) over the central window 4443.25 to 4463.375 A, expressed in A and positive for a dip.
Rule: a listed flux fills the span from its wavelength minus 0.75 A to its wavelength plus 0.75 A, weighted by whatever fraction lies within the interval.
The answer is 2.3 A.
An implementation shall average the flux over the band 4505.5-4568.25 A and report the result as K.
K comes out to 16.6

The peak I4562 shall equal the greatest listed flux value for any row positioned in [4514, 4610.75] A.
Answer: 18.5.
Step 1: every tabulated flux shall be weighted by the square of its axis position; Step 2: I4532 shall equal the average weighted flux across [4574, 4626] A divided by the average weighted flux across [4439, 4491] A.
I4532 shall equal 1.2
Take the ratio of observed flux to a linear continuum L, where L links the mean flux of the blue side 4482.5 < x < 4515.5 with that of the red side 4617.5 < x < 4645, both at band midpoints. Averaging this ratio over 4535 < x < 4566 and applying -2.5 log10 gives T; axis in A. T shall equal 0.04 mag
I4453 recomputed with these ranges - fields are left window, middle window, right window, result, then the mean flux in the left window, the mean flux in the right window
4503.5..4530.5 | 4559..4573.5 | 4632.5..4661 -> 0.85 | 17.1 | 16.8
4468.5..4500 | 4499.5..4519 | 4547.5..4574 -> -1.59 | 16.2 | 16.4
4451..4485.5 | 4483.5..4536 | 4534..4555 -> -1.72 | 14.8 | 16.8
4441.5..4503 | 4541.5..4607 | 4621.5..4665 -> -1.94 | 15.3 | 17.2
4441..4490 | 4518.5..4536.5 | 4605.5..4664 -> 0.66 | 15.2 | 17.4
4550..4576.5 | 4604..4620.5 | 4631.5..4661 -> -0.97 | 16.4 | 16.9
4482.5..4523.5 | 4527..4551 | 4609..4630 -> 1.73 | 17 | 17.9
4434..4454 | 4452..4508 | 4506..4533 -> 1.84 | 15.1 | 16.8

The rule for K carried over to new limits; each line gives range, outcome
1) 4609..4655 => 17.4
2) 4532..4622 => 17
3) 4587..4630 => 17.7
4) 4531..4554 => 16.4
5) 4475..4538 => 16.6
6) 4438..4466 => 14.3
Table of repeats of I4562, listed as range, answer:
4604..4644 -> 19.9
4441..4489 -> 18.1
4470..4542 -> 19.7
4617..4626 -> 18.2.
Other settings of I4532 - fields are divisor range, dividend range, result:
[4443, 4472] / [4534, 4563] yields 1.23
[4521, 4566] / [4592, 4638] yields 1.14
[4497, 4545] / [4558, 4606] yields 1.04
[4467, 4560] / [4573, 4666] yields 1.10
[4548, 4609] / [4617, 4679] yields 1.04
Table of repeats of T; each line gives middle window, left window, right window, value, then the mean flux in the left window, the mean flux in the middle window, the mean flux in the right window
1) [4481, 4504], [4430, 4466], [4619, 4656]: -0.09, 14.3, 16.3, 17.2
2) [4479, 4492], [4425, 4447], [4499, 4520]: -0.03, 15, 17.2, 17.5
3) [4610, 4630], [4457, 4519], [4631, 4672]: -0.08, 16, 17.9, 16.8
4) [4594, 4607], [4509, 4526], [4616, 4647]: 0.01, 17.4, 17.2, 17.4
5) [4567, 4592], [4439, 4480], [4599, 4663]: -0.04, 14.6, 17.2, 17.3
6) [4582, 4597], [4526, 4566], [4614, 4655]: -0.05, 16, 17.5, 17.4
